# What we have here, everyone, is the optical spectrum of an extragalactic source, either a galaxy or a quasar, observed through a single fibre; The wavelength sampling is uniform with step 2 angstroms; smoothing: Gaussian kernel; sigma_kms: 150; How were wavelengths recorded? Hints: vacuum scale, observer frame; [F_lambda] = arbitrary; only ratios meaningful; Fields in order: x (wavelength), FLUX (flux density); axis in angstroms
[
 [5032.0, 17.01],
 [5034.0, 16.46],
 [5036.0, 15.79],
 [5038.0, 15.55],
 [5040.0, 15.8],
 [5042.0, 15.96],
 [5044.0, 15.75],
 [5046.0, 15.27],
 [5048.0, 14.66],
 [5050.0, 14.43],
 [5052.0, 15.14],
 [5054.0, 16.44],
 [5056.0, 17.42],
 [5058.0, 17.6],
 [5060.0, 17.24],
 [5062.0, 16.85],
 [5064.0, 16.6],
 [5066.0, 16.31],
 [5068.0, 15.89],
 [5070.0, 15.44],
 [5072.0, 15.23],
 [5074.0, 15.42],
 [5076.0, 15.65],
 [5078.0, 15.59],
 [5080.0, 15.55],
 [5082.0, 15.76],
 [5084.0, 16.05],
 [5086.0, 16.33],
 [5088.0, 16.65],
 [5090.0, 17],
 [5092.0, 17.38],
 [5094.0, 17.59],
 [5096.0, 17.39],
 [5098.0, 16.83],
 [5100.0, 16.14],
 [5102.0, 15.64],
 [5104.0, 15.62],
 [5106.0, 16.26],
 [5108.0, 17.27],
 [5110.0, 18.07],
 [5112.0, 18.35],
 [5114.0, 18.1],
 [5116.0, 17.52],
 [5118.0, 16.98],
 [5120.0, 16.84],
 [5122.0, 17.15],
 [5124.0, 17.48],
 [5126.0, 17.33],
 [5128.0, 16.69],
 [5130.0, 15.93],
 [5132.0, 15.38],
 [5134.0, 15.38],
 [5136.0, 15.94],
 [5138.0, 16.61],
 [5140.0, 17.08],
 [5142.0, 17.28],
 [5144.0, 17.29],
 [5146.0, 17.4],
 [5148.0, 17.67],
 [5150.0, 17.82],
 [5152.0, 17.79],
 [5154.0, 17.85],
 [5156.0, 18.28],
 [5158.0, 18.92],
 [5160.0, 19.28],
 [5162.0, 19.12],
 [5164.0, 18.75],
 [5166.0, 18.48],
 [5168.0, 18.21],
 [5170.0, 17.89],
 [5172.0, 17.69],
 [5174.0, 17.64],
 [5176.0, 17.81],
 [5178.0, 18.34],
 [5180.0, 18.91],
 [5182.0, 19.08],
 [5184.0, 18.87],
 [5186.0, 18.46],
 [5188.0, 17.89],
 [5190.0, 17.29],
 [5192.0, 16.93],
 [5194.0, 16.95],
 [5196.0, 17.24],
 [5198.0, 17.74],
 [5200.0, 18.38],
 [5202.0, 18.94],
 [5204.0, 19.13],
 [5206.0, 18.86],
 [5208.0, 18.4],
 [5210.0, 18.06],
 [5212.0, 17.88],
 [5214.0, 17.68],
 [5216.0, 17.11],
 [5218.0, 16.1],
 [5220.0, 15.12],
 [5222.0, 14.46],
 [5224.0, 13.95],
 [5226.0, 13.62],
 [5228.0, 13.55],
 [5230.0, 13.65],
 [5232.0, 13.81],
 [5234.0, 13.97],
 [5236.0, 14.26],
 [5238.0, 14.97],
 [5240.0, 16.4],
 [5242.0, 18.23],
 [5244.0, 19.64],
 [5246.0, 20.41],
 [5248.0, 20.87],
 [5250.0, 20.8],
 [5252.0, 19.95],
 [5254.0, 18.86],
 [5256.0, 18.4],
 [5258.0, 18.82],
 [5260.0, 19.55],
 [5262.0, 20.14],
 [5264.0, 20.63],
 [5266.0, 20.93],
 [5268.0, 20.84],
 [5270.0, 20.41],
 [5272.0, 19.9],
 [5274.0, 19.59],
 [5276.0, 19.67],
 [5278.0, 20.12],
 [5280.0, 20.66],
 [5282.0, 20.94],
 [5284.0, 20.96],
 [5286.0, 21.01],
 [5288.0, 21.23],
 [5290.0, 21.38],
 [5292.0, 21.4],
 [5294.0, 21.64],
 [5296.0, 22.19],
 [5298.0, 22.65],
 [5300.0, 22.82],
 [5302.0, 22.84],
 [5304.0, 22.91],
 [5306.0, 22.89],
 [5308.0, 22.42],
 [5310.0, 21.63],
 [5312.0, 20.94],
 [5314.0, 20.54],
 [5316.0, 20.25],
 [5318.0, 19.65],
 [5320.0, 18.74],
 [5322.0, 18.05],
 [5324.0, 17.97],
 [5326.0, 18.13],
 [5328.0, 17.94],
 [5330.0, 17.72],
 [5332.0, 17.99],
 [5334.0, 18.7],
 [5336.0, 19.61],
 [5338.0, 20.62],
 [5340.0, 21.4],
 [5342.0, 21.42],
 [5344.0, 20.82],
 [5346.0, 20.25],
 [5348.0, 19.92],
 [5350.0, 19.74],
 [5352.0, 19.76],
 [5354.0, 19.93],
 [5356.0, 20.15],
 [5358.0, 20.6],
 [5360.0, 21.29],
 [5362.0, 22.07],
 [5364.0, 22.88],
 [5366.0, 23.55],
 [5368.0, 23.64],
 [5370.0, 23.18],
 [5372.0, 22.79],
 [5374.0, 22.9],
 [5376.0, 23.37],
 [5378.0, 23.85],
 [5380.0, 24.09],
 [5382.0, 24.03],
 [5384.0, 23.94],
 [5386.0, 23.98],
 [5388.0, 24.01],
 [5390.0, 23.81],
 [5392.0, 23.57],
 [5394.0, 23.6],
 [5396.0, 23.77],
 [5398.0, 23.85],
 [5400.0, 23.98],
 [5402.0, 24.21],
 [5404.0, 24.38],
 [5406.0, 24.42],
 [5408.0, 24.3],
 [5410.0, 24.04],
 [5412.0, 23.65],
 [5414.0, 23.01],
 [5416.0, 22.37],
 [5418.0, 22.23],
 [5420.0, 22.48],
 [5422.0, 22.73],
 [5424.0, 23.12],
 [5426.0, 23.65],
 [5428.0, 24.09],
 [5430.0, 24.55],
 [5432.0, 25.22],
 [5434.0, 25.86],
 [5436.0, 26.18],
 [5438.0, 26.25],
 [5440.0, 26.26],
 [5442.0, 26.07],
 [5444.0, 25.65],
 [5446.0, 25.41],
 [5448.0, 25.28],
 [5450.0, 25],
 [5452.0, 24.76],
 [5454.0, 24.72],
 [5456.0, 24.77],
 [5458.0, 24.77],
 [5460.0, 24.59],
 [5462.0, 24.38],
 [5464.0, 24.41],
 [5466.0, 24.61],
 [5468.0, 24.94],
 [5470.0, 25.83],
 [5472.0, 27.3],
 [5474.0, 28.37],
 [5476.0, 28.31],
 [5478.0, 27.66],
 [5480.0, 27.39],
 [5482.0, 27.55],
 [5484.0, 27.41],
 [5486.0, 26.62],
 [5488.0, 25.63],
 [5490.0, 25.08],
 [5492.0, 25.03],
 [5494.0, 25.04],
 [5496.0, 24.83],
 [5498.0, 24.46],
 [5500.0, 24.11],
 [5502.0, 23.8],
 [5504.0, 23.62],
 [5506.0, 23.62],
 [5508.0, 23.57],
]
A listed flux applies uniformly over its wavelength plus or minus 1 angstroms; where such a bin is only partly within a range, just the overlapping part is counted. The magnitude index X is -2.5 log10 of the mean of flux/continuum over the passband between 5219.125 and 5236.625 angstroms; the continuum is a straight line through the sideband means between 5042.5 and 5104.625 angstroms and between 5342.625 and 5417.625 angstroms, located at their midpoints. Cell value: 0.36 mag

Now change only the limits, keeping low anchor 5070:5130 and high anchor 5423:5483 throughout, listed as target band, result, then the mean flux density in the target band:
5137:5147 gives 0.04 mag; 17.1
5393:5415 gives 0.02 mag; 23.9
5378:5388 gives -0.01 mag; 24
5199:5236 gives 0.21 mag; 16.2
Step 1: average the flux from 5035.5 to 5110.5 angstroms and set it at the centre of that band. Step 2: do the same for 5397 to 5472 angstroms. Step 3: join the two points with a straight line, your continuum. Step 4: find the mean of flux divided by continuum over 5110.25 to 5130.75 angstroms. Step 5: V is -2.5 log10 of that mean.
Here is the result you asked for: 0.00 mag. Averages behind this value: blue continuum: 16.2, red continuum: 24.5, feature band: 17.3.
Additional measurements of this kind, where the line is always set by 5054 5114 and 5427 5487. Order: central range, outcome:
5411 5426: 0.09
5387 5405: 0.02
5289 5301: -0.01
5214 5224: 0.26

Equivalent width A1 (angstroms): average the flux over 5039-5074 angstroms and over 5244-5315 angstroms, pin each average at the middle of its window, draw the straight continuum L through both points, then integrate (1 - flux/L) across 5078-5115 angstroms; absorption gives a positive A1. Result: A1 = 0.26 angstroms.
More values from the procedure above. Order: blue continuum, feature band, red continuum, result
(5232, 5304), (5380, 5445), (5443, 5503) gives -0.71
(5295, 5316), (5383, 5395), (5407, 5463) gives -0.10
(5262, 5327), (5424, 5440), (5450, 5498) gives -0.29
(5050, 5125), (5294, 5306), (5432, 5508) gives -0.59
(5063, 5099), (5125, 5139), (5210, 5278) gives 0.45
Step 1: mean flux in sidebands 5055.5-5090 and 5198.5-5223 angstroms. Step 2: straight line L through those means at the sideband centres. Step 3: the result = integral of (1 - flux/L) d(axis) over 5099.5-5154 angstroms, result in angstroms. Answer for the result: -0.7 angstroms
